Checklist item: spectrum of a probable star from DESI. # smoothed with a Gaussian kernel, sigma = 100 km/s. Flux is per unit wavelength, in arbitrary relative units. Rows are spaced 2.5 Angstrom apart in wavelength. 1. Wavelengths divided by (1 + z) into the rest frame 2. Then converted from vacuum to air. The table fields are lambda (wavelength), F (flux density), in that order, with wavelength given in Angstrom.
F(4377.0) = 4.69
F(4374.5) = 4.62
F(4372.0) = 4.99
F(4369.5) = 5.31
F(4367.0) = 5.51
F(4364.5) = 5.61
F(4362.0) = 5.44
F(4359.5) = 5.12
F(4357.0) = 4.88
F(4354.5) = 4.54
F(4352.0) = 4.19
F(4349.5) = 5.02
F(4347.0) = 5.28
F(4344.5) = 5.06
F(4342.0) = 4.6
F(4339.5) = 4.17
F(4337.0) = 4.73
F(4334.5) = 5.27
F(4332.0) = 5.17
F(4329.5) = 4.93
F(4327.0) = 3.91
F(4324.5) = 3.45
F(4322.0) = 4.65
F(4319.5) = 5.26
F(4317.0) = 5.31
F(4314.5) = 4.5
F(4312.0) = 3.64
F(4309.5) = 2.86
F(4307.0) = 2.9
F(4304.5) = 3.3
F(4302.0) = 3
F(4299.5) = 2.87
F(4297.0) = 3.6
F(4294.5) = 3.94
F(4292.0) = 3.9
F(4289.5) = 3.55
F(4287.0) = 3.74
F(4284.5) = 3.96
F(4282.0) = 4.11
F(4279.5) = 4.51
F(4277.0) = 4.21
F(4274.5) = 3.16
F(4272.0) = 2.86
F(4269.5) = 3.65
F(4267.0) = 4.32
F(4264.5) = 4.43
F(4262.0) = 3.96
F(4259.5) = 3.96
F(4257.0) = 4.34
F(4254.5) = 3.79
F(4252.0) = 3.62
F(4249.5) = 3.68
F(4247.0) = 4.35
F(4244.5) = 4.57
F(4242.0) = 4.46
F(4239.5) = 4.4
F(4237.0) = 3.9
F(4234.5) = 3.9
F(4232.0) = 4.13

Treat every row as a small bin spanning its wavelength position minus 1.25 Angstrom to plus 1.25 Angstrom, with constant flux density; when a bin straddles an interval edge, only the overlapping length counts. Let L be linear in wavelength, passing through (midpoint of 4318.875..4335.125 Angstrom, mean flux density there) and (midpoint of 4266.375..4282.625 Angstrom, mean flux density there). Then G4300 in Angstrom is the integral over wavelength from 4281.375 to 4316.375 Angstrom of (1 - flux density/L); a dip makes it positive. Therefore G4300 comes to 4.9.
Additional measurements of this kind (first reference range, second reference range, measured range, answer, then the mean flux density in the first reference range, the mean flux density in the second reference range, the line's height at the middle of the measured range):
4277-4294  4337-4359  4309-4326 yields 0.28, 3.98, 4.73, 4.36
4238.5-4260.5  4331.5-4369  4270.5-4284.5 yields 1.87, 4.13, 4.98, 4.36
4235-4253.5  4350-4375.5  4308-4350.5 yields 1.88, 4.13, 5.02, 4.77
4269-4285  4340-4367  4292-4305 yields 2.25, 3.78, 4.98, 4.11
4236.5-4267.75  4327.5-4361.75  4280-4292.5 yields 1.44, 4.14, 4.84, 4.4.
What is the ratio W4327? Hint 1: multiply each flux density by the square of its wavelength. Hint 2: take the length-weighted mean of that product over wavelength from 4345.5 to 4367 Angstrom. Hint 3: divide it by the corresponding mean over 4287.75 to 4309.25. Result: 1.54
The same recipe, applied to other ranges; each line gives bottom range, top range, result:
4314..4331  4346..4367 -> 1.12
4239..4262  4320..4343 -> 1.15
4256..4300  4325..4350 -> 1.27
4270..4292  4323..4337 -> 1.24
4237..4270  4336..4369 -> 1.26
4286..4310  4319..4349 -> 1.42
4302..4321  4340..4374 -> 1.31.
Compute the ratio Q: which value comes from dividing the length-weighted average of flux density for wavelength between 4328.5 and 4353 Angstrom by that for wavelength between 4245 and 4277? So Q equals 1.3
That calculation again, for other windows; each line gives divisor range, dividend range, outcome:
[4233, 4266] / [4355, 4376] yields 1.26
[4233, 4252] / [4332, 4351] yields 1.18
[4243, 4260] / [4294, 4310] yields 0.79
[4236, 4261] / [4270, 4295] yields 0.92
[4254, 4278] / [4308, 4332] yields 1.11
